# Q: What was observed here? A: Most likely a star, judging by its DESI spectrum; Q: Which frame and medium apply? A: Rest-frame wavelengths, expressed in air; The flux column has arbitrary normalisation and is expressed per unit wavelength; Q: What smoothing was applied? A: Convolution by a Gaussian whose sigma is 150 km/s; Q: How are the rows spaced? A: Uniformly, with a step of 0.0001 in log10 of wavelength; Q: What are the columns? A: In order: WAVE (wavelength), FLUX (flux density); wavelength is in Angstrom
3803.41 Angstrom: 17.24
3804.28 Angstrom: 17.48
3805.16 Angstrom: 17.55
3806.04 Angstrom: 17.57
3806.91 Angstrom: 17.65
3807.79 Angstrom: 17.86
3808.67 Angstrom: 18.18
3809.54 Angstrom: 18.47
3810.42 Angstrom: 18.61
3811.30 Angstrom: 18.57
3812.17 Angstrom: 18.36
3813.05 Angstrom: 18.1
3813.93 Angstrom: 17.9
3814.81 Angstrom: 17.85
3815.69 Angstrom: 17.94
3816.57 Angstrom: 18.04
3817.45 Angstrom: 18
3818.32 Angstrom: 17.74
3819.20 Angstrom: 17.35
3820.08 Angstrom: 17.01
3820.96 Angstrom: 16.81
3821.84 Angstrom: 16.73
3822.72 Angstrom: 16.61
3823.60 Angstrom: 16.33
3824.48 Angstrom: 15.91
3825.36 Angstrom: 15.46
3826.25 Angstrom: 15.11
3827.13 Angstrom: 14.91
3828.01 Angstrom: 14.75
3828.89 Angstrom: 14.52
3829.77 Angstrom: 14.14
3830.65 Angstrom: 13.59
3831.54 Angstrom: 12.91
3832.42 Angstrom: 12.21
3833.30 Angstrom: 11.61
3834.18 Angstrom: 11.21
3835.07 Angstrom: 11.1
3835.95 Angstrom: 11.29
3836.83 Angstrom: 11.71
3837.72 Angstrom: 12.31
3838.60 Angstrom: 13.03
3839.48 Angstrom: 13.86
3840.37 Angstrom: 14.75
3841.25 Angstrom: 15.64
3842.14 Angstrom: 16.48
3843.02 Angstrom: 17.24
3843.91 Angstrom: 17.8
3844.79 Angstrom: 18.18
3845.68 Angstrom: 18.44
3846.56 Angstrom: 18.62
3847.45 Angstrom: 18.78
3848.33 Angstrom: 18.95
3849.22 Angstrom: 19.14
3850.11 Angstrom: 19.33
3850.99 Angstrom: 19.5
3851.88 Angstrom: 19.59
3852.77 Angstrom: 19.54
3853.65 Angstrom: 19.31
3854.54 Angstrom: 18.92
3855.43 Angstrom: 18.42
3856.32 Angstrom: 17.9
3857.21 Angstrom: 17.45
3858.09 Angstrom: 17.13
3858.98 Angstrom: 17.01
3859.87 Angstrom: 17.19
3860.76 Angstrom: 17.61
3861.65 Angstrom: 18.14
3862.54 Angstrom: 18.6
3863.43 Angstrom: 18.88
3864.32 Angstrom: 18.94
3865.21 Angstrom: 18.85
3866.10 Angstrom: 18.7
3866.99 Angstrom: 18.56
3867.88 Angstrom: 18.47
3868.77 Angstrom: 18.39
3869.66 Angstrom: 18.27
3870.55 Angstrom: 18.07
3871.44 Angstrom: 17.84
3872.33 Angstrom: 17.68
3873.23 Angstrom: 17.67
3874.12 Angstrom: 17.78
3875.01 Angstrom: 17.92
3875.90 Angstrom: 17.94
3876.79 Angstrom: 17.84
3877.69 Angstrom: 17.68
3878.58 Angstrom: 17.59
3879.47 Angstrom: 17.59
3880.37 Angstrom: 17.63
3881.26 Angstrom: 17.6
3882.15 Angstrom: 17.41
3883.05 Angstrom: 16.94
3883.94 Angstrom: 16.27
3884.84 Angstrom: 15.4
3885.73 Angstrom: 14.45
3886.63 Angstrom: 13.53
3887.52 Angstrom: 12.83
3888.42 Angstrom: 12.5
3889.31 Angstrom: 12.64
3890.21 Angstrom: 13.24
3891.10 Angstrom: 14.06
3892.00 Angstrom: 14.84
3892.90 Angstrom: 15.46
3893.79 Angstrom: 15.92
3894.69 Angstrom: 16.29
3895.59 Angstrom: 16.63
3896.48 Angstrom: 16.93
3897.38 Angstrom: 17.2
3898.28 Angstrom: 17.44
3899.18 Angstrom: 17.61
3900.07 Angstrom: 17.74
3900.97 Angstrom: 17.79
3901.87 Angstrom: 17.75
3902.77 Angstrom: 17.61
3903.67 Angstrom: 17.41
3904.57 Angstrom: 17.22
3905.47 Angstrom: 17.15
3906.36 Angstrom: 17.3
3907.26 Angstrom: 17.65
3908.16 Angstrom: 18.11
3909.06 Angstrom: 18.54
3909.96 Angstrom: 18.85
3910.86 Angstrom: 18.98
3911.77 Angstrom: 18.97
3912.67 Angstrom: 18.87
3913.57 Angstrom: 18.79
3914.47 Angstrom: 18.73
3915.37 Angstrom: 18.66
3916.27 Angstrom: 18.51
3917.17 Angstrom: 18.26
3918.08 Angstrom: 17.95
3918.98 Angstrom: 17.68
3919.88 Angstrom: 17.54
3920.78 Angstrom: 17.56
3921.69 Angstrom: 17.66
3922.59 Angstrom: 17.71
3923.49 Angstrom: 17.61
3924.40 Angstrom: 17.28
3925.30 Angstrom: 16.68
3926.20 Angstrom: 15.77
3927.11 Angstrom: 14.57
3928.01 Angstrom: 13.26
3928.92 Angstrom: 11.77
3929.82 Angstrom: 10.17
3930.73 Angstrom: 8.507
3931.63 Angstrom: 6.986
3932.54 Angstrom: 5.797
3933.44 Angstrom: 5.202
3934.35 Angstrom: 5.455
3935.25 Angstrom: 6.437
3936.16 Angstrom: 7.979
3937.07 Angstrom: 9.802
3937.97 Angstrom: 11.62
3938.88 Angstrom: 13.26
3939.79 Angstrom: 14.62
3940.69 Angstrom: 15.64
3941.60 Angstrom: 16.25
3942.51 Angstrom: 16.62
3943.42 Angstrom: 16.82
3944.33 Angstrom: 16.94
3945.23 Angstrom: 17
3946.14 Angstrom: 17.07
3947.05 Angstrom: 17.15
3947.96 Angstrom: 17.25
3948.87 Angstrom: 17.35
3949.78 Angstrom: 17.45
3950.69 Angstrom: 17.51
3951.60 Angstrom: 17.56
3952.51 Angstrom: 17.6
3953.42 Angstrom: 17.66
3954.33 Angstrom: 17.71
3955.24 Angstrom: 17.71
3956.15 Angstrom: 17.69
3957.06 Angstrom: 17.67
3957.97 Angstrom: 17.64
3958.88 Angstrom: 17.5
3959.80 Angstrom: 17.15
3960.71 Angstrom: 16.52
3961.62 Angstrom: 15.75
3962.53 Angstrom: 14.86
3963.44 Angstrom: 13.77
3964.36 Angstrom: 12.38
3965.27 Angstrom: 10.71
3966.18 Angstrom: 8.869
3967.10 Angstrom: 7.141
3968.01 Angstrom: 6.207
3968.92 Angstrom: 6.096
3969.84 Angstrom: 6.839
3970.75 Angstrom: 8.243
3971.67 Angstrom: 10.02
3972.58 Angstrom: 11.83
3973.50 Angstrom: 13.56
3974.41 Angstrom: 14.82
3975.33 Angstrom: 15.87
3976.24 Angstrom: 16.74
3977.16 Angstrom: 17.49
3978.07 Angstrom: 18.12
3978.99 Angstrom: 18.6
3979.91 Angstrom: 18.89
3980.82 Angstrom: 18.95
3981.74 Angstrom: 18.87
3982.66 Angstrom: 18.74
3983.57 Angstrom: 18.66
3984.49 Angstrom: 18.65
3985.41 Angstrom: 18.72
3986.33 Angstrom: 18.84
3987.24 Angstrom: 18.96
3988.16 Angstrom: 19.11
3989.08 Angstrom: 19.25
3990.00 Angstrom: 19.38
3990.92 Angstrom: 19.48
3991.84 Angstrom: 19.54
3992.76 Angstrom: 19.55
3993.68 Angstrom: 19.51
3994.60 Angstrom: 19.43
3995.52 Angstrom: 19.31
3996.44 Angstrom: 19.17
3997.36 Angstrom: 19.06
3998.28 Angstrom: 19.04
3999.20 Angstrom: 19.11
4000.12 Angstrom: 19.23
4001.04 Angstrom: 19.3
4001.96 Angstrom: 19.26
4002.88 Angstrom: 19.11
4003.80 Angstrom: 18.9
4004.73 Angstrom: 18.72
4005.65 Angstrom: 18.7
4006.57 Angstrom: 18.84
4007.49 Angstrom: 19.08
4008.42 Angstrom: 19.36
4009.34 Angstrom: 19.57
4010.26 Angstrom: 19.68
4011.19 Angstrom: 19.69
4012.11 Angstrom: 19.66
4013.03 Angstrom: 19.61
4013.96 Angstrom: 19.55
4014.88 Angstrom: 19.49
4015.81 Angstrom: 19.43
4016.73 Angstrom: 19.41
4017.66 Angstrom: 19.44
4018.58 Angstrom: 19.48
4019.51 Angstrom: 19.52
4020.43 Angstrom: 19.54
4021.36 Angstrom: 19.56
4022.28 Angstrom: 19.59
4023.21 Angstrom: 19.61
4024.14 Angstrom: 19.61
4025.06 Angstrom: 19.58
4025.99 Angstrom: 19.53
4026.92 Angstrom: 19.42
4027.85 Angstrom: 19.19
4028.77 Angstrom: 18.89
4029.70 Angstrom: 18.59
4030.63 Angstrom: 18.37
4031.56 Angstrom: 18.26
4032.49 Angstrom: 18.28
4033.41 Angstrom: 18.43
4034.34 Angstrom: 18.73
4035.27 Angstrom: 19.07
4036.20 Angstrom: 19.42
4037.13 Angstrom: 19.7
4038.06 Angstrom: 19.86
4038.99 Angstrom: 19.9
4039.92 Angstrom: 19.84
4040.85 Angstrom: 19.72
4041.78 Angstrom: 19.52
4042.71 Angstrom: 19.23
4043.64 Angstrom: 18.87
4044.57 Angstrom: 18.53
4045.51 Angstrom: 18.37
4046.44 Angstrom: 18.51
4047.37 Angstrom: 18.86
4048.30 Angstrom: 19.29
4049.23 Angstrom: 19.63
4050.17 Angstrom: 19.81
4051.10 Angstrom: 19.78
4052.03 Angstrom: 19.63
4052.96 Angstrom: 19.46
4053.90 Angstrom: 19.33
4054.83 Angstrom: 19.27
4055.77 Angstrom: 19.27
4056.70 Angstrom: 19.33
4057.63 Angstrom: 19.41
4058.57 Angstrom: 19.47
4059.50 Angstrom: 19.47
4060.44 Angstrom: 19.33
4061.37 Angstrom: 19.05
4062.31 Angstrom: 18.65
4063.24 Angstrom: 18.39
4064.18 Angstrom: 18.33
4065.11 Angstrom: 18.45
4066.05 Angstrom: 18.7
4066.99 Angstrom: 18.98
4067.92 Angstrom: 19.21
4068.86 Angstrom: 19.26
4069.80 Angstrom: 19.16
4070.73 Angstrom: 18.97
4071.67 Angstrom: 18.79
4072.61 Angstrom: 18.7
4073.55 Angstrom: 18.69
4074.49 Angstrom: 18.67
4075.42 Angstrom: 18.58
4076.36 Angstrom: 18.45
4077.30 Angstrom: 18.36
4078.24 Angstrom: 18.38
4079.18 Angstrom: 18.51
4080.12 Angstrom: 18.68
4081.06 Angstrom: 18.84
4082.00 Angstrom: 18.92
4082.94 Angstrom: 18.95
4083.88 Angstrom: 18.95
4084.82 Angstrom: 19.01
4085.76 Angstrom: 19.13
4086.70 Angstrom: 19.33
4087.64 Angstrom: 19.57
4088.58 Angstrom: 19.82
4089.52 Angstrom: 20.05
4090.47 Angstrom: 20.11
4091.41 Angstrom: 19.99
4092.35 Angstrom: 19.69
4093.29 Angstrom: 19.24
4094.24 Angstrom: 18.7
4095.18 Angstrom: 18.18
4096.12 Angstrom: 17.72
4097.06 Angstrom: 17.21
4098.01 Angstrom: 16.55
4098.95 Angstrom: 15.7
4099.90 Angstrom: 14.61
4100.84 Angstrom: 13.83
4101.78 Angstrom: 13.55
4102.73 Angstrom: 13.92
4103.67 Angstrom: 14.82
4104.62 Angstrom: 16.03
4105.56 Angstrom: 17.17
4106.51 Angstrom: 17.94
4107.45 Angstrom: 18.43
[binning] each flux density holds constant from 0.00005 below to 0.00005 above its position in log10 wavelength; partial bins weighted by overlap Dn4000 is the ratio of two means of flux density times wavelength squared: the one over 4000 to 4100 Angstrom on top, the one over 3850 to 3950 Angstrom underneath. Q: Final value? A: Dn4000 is 1.3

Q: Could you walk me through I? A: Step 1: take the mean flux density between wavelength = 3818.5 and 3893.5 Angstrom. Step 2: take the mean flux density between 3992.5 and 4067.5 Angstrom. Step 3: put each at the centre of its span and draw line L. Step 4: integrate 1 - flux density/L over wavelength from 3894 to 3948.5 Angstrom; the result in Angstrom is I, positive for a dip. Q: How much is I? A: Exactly 5.8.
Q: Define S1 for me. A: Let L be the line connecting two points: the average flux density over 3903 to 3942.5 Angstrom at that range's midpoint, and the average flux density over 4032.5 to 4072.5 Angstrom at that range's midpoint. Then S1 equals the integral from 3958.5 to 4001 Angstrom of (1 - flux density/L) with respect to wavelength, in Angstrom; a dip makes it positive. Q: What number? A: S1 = 2.0 Angstrom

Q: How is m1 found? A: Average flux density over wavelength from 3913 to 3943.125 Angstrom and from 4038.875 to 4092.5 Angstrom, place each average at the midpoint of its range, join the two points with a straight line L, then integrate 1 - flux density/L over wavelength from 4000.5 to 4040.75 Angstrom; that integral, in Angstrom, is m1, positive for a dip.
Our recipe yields -4.3 Angstrom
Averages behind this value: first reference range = 14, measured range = 19.3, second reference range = 19.1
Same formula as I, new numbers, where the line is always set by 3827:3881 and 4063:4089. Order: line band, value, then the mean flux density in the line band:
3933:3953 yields 3.9 Angstrom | 14.2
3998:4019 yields -1.2 Angstrom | 19.3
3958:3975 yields 5.6 Angstrom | 12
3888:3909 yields 1.0 Angstrom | 16.4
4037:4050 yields -0.5 Angstrom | 19.3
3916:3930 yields 0.9 Angstrom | 16.3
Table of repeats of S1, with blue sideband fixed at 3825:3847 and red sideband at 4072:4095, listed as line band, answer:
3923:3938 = 4.9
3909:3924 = -2.2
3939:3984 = 3.8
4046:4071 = -0.8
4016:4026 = -0.9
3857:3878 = -4.2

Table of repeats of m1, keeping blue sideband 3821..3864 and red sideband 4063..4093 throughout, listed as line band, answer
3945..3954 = 0.1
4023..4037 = -0.4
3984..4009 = -1.5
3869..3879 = -0.8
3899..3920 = -1.3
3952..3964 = 0.5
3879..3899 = 1.4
